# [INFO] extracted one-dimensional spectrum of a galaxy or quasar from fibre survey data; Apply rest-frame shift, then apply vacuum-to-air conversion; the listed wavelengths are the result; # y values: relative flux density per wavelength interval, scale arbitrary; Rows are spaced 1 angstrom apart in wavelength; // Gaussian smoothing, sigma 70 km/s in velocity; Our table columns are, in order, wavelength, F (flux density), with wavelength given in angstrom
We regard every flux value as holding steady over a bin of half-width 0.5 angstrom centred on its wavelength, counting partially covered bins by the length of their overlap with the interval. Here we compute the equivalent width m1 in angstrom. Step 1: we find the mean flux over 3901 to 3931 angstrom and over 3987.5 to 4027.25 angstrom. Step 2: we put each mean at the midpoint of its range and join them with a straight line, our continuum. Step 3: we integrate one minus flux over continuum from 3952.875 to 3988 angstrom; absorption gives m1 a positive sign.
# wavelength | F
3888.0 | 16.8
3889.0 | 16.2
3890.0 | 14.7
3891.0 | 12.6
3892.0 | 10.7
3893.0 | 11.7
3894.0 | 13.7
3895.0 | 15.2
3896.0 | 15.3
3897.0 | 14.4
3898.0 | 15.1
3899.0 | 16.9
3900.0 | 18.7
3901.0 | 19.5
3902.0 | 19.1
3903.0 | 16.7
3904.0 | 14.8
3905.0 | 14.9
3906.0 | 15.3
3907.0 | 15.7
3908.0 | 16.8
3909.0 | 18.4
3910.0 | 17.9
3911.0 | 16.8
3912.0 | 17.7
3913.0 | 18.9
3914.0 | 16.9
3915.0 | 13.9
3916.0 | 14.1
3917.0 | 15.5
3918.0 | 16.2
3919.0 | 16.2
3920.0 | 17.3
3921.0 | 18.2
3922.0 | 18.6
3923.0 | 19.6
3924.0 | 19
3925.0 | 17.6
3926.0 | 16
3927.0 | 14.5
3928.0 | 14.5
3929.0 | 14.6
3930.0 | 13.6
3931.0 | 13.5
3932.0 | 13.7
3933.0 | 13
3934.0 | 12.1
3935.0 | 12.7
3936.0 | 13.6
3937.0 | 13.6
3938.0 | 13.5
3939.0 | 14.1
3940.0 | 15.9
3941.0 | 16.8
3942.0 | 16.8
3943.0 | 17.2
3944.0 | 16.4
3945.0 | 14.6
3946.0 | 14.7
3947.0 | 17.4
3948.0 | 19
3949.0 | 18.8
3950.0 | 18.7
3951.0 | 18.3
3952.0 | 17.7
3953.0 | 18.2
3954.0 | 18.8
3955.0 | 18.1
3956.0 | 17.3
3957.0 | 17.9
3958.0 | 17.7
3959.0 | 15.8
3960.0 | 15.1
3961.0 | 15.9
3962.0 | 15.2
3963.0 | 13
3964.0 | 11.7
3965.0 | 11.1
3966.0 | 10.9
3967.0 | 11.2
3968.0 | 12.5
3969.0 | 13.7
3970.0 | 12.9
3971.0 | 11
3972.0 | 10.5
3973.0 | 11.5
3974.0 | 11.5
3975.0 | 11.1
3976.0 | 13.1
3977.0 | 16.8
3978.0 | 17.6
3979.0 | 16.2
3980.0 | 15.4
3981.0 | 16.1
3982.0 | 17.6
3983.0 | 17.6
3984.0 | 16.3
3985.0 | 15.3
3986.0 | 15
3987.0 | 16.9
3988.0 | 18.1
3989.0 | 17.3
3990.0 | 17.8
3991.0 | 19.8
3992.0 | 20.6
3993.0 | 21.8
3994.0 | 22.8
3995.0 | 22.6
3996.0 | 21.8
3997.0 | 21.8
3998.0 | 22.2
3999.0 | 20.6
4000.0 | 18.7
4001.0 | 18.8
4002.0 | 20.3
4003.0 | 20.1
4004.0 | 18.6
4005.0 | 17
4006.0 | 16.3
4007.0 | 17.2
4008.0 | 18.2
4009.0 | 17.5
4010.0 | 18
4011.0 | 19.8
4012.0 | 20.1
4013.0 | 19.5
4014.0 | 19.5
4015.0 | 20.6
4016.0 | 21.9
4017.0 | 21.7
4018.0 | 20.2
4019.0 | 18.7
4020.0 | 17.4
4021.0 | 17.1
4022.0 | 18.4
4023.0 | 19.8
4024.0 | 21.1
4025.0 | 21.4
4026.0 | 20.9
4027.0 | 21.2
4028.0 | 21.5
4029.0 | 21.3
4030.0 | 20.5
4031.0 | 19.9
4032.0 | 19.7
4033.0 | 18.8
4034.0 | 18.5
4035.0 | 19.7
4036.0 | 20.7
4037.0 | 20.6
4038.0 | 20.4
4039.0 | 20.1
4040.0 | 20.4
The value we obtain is 6.9 angstrom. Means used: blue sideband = 16.5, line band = 14.8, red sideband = 19.7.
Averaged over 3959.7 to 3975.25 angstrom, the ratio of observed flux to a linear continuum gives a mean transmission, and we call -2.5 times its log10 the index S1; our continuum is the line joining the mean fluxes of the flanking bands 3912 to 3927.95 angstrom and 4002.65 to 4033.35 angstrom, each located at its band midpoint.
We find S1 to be 0.41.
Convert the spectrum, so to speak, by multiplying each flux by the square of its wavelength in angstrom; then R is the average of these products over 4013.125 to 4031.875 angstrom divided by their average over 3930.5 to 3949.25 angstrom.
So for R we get 1.39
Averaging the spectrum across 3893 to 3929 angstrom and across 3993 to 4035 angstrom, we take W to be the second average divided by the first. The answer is 1.20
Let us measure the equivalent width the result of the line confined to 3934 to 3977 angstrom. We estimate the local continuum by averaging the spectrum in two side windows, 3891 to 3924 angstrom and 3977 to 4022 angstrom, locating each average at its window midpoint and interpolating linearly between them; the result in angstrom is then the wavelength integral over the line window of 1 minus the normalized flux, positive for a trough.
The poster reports 6.5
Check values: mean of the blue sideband 16.3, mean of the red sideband 18.8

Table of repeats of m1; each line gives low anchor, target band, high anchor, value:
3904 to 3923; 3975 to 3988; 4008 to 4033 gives 1.8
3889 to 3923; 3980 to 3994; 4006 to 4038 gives 0.6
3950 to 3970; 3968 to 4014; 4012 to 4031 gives 1.1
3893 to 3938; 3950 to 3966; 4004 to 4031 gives 1.2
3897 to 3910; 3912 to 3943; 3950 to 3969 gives 1.2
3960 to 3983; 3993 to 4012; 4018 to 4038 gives -3.0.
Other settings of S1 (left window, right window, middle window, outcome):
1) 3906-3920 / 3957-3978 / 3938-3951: -0.138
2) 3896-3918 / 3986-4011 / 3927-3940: 0.258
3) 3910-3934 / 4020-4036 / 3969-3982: 0.290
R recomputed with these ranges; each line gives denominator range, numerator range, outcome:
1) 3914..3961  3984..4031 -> 1.25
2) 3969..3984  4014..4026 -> 1.42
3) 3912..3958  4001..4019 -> 1.23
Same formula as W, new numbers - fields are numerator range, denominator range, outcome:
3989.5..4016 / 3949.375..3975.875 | 1.36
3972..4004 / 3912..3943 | 1.14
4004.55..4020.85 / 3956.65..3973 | 1.41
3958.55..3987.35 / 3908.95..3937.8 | 0.89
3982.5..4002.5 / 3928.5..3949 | 1.29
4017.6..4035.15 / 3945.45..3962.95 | 1.15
